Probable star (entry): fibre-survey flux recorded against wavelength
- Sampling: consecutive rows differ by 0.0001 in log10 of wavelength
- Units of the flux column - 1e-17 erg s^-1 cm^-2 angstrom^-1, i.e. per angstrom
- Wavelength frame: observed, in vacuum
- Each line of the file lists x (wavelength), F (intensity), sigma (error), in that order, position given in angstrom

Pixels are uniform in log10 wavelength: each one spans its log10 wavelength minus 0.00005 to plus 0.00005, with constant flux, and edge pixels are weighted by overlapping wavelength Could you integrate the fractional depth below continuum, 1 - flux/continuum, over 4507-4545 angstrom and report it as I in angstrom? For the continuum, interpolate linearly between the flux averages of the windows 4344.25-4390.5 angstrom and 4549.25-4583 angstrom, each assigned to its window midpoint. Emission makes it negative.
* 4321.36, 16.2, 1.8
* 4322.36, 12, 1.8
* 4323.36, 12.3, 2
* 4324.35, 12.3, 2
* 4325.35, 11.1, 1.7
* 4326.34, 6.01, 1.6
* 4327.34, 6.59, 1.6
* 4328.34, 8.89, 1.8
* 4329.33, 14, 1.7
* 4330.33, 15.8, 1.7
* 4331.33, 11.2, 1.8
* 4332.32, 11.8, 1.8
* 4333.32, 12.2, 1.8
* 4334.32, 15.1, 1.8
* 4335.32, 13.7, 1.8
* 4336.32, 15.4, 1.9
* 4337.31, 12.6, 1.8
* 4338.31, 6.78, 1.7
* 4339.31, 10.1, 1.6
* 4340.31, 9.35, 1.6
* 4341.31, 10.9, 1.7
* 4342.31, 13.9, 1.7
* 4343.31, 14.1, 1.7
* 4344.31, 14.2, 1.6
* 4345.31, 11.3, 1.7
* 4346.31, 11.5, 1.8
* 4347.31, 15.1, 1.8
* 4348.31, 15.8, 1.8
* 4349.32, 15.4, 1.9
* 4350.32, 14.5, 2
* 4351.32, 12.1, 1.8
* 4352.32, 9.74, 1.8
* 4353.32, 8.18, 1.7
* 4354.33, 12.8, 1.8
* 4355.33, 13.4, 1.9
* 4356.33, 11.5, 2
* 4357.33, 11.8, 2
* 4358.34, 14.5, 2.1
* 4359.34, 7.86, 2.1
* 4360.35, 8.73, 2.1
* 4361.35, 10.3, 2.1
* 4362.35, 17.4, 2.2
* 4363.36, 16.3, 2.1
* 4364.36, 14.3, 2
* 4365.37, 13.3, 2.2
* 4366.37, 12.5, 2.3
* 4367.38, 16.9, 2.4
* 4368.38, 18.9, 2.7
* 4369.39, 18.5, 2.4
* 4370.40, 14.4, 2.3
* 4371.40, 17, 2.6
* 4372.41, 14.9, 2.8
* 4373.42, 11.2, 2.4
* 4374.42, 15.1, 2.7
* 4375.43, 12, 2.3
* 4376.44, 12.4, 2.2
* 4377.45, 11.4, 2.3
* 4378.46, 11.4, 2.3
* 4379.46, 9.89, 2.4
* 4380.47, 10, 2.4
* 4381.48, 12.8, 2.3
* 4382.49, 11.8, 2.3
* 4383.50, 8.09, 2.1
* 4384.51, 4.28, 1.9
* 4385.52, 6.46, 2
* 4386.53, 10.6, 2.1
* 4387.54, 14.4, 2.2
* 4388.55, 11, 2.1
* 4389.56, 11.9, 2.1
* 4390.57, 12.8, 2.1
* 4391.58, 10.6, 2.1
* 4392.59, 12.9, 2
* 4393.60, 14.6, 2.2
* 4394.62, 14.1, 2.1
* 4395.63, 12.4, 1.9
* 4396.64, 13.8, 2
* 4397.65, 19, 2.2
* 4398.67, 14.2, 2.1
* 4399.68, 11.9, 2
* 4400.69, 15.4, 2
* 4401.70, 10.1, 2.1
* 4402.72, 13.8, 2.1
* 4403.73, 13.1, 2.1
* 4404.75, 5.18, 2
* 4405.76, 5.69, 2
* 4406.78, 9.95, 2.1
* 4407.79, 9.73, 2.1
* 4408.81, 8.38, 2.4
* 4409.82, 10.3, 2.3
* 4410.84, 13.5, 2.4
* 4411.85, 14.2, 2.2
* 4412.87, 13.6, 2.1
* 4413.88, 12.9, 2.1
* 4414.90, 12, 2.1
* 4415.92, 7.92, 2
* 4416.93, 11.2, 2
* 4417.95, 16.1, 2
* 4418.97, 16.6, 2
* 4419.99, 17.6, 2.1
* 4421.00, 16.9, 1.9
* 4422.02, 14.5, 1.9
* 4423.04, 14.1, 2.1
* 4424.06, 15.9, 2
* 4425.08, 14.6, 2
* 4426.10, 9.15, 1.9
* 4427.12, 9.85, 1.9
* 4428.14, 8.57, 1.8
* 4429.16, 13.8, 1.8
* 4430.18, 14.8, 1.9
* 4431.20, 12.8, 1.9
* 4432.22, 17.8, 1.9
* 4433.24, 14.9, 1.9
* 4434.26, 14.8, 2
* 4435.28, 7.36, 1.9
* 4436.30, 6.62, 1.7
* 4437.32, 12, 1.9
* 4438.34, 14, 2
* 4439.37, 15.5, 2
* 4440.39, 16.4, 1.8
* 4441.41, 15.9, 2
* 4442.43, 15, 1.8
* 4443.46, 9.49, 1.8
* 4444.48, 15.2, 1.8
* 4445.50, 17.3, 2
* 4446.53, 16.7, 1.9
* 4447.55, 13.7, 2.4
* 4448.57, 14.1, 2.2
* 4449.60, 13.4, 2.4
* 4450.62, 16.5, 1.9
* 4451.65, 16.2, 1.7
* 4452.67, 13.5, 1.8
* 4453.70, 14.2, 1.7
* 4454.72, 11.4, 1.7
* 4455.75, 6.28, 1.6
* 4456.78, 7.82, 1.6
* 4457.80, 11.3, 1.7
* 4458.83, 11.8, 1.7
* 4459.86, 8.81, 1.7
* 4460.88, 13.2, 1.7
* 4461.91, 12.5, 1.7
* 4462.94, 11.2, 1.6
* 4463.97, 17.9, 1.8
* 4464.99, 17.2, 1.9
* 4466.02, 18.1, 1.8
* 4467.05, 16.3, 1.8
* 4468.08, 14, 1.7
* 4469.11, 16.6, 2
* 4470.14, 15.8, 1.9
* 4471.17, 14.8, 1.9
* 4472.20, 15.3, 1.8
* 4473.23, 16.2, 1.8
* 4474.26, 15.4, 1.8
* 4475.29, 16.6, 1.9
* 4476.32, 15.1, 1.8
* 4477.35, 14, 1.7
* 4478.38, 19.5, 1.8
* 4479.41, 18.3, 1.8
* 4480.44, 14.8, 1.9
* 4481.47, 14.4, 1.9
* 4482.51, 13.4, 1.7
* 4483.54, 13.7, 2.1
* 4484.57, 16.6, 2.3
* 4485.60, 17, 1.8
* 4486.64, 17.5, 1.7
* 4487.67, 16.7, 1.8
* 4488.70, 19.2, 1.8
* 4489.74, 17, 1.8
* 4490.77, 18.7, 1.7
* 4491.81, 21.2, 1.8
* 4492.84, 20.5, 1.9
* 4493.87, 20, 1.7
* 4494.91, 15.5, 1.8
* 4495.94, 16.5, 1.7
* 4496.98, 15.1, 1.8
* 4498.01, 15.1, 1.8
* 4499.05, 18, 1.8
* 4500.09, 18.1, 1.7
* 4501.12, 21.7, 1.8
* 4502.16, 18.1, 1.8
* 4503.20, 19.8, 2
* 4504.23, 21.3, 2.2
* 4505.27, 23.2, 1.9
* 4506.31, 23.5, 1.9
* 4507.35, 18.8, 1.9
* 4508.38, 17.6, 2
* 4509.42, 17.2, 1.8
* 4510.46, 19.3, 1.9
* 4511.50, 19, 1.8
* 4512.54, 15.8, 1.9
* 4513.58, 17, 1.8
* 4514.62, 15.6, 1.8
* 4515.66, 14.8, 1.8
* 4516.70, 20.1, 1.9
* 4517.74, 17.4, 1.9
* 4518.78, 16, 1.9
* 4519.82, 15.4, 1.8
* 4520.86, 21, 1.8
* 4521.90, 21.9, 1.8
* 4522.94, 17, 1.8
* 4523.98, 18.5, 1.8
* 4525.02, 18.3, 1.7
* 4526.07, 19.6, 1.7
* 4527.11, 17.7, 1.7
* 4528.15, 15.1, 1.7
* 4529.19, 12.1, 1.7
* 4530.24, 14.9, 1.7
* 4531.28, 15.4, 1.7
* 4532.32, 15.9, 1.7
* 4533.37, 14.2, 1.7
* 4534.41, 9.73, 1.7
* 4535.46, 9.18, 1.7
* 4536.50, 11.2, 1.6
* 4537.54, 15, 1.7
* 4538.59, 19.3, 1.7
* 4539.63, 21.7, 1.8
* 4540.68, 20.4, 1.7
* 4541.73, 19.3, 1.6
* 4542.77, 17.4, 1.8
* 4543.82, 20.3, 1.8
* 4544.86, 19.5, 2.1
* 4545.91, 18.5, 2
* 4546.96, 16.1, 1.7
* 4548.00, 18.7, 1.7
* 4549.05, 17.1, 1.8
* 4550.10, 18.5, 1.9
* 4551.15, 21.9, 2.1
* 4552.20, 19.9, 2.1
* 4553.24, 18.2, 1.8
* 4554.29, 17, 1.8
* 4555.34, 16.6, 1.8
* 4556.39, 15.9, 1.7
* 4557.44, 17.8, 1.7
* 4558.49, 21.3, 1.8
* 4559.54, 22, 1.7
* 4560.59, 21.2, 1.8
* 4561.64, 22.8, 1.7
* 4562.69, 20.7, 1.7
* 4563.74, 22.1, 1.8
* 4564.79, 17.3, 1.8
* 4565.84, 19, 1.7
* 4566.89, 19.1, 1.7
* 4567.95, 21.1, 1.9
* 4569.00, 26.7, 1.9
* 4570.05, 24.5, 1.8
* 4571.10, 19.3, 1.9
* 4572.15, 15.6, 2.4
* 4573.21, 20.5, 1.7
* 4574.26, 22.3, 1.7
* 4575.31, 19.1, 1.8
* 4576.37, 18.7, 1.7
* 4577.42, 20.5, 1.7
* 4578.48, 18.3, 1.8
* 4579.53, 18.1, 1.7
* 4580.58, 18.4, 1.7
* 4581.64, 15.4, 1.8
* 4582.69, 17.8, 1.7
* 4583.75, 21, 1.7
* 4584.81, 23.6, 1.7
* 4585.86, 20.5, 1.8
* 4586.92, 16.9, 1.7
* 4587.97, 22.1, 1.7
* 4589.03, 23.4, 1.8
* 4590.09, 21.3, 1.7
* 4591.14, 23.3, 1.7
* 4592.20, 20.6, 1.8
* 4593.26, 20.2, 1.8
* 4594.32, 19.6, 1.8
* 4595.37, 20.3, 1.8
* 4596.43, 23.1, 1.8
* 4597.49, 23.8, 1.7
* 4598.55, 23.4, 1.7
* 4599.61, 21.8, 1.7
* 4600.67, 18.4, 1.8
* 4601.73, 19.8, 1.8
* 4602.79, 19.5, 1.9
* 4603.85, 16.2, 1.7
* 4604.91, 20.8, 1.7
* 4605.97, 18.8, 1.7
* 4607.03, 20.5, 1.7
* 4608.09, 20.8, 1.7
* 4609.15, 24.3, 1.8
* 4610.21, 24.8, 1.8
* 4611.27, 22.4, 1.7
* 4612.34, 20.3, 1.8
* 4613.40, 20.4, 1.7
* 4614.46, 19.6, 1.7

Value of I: 2.52 angstrom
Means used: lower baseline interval 12.5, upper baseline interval 19.6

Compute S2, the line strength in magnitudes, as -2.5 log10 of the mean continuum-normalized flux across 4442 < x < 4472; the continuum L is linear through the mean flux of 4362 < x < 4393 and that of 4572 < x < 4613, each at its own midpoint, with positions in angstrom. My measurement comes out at 0.131 mag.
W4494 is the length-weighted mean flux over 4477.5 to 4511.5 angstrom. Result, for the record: 18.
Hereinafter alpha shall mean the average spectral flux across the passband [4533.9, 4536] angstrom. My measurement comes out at 9.47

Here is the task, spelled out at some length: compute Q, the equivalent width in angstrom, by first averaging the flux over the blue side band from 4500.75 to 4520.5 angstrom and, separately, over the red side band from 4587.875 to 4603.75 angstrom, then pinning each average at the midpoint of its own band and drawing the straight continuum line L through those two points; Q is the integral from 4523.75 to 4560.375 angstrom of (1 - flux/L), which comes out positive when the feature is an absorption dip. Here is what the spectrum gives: 4.2 angstrom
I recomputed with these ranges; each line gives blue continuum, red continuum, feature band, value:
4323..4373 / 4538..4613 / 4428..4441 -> 2.0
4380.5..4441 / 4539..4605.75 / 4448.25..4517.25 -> -1.8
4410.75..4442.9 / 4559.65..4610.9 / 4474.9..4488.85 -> -0.2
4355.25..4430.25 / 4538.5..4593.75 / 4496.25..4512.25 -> -1.6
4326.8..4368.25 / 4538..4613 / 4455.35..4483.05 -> 3.8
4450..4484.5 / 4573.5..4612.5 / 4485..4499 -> -1.9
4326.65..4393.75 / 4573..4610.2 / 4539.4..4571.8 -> -0.9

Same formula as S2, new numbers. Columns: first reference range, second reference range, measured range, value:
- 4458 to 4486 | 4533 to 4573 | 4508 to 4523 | -0.04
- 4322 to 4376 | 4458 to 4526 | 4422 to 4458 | 0.17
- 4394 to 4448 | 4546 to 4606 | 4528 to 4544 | 0.17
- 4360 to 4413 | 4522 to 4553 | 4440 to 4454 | -0.04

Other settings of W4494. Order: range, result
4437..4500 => 15.2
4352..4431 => 12.5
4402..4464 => 12.7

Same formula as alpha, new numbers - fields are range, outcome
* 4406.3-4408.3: 9.85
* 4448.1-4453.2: 14.7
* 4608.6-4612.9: 22.9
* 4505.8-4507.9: 21.1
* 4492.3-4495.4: 18.7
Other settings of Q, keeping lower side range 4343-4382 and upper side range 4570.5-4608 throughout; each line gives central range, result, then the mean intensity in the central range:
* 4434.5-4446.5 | 1.7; 13.3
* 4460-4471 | 0.9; 15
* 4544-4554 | 0.1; 18.7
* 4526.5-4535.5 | 2.1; 14.1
